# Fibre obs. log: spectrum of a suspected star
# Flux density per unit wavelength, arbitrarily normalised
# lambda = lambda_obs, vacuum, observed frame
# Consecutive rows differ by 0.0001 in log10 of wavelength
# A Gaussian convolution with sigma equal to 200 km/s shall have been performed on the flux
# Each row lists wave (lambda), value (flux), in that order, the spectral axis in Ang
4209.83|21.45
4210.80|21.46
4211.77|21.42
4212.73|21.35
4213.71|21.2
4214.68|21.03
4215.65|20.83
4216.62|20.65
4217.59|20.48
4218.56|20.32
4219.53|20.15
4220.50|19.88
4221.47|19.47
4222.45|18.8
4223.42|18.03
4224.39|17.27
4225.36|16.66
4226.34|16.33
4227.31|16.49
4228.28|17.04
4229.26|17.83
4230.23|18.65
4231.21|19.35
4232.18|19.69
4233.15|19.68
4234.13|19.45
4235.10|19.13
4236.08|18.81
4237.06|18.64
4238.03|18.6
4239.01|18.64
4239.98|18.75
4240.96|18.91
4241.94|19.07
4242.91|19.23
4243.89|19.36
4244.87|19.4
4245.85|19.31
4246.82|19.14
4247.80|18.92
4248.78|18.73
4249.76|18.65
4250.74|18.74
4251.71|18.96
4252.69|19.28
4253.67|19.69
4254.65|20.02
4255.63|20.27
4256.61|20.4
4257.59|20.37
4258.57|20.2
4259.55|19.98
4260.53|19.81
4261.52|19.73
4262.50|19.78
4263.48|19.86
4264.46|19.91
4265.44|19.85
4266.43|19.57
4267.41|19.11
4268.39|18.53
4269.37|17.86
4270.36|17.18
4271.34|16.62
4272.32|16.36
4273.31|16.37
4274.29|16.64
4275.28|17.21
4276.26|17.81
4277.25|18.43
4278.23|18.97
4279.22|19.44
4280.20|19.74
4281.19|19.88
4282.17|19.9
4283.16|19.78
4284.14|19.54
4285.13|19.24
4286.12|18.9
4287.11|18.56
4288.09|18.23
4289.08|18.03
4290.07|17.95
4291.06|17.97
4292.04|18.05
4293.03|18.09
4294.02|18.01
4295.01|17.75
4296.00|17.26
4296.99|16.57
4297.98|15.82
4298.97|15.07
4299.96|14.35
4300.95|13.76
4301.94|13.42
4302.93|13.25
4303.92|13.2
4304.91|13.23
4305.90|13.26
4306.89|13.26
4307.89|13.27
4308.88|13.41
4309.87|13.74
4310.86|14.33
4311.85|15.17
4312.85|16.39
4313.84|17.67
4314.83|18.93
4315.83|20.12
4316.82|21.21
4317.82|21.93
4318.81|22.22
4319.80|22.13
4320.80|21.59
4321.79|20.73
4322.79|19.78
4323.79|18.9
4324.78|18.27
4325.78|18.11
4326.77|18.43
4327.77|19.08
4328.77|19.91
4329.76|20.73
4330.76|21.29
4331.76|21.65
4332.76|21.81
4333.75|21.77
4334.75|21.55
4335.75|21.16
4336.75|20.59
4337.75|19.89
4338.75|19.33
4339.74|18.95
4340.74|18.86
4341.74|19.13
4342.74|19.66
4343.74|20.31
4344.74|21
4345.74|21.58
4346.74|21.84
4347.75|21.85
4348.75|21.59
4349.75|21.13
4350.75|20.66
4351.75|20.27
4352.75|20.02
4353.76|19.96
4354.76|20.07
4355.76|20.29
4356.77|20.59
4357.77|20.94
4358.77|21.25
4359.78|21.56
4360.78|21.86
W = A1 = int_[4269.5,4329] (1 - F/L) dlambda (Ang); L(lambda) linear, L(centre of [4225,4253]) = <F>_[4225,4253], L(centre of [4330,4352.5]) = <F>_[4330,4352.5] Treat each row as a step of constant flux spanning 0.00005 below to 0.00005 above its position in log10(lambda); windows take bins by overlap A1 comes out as 7.0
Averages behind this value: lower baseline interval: 18.7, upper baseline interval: 20.7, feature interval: 17.5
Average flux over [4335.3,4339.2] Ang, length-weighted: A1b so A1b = 20.2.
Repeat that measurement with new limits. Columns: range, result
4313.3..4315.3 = 18.3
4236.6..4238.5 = 18.7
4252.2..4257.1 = 19.9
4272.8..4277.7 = 17.3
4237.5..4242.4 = 18.8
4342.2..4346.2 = 20.6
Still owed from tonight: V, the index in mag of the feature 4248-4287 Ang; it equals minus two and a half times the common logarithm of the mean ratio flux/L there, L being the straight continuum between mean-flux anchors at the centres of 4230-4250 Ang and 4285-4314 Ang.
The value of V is -0.09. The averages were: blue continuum 19.1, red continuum 15.8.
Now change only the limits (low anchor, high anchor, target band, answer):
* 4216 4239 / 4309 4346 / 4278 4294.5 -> 0.02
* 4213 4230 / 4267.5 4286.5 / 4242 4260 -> -0.05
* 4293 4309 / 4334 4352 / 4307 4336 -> -0.08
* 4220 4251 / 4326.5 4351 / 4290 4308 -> 0.27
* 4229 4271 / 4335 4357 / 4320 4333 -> 0.01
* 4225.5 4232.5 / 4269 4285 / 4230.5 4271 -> -0.07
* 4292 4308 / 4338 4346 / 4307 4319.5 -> -0.04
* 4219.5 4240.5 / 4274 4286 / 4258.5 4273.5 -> 0.00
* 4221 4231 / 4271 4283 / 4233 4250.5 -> -0.07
